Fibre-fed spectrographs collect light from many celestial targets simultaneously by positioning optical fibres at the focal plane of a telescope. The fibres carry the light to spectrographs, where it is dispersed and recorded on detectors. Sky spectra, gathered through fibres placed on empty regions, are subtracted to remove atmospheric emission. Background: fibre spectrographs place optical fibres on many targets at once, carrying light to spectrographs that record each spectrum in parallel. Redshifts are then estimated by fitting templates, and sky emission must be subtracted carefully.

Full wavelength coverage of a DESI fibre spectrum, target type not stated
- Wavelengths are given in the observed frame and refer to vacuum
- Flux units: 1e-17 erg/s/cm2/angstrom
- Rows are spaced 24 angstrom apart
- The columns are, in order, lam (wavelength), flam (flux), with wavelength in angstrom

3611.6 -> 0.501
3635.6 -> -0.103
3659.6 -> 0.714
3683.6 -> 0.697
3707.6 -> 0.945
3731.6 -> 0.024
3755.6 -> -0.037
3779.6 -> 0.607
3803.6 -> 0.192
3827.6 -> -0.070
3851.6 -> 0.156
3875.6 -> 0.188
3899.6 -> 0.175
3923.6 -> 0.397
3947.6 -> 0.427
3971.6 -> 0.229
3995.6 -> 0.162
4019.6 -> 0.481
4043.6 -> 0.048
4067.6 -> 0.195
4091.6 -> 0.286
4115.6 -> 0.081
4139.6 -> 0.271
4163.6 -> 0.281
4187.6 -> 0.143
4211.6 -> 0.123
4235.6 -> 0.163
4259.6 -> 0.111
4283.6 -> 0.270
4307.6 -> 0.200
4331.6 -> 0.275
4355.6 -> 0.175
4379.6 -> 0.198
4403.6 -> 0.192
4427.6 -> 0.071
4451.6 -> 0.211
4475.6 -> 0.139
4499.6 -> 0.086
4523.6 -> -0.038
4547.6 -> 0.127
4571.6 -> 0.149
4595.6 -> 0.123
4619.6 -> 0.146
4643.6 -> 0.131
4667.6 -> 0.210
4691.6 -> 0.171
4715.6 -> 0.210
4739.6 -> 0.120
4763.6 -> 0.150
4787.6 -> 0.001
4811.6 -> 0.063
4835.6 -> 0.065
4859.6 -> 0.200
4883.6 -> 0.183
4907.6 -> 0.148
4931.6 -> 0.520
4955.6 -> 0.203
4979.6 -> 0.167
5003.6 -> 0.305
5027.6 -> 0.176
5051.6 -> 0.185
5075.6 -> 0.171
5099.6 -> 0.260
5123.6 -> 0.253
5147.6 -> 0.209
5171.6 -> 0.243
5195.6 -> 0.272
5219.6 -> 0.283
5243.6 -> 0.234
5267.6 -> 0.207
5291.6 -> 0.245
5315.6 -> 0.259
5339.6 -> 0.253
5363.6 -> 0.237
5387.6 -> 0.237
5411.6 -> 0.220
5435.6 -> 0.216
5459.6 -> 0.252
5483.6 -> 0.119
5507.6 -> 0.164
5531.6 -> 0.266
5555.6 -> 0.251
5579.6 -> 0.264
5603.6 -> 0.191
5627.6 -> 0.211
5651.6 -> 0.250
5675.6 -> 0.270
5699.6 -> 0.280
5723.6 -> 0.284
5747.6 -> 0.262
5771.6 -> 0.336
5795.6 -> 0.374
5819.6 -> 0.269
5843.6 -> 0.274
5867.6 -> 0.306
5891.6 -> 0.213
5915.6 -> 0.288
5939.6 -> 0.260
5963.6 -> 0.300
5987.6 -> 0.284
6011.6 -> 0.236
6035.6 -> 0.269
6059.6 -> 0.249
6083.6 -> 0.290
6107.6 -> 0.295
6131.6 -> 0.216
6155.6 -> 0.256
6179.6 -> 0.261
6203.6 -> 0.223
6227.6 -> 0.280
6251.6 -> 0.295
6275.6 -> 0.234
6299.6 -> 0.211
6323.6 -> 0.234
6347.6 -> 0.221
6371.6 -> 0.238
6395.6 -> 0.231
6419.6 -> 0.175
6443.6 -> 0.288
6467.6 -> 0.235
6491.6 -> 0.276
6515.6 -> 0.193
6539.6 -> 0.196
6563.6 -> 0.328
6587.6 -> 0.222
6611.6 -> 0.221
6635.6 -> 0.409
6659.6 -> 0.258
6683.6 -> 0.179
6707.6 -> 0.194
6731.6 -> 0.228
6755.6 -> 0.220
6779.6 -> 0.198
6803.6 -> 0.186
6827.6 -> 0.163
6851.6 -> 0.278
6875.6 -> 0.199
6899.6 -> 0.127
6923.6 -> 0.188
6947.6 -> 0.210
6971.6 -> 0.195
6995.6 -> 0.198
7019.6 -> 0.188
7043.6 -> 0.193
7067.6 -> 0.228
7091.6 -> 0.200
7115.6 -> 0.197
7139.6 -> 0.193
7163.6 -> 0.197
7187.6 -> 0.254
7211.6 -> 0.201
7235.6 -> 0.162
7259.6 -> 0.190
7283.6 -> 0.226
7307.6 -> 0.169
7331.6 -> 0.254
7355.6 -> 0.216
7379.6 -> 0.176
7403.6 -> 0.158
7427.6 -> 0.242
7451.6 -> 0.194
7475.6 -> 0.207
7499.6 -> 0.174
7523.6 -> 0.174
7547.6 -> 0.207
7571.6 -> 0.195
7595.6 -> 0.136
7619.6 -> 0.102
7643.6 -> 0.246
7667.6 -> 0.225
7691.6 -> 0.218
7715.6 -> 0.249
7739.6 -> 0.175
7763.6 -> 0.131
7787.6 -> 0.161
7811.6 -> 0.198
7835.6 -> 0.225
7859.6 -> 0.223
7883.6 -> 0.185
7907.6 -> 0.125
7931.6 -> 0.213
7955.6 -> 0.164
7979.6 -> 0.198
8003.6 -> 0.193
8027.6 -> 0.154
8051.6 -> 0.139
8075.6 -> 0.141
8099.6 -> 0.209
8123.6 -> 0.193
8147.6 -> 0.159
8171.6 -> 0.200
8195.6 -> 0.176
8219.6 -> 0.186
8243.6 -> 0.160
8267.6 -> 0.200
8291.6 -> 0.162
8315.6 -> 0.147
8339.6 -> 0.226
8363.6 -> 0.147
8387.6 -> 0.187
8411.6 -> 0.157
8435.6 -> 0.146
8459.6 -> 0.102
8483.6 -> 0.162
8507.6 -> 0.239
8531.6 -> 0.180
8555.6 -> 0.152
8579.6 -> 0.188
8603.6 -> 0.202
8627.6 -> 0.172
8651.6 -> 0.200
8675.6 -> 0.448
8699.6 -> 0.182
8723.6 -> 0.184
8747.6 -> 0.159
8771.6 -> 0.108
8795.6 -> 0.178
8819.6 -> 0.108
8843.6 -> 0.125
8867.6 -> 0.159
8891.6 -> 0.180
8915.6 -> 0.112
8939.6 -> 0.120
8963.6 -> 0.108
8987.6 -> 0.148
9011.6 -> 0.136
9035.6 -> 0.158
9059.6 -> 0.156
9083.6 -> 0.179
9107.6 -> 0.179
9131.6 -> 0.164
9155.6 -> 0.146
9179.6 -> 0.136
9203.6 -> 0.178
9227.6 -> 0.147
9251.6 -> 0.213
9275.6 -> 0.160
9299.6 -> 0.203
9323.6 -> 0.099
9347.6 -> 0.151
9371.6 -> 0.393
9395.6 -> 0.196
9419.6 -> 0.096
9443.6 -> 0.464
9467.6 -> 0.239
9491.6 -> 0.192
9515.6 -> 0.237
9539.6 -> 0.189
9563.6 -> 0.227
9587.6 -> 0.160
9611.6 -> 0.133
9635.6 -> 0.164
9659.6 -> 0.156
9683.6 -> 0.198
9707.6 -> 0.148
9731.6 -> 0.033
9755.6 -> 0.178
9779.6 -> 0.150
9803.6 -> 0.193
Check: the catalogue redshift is 0.323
